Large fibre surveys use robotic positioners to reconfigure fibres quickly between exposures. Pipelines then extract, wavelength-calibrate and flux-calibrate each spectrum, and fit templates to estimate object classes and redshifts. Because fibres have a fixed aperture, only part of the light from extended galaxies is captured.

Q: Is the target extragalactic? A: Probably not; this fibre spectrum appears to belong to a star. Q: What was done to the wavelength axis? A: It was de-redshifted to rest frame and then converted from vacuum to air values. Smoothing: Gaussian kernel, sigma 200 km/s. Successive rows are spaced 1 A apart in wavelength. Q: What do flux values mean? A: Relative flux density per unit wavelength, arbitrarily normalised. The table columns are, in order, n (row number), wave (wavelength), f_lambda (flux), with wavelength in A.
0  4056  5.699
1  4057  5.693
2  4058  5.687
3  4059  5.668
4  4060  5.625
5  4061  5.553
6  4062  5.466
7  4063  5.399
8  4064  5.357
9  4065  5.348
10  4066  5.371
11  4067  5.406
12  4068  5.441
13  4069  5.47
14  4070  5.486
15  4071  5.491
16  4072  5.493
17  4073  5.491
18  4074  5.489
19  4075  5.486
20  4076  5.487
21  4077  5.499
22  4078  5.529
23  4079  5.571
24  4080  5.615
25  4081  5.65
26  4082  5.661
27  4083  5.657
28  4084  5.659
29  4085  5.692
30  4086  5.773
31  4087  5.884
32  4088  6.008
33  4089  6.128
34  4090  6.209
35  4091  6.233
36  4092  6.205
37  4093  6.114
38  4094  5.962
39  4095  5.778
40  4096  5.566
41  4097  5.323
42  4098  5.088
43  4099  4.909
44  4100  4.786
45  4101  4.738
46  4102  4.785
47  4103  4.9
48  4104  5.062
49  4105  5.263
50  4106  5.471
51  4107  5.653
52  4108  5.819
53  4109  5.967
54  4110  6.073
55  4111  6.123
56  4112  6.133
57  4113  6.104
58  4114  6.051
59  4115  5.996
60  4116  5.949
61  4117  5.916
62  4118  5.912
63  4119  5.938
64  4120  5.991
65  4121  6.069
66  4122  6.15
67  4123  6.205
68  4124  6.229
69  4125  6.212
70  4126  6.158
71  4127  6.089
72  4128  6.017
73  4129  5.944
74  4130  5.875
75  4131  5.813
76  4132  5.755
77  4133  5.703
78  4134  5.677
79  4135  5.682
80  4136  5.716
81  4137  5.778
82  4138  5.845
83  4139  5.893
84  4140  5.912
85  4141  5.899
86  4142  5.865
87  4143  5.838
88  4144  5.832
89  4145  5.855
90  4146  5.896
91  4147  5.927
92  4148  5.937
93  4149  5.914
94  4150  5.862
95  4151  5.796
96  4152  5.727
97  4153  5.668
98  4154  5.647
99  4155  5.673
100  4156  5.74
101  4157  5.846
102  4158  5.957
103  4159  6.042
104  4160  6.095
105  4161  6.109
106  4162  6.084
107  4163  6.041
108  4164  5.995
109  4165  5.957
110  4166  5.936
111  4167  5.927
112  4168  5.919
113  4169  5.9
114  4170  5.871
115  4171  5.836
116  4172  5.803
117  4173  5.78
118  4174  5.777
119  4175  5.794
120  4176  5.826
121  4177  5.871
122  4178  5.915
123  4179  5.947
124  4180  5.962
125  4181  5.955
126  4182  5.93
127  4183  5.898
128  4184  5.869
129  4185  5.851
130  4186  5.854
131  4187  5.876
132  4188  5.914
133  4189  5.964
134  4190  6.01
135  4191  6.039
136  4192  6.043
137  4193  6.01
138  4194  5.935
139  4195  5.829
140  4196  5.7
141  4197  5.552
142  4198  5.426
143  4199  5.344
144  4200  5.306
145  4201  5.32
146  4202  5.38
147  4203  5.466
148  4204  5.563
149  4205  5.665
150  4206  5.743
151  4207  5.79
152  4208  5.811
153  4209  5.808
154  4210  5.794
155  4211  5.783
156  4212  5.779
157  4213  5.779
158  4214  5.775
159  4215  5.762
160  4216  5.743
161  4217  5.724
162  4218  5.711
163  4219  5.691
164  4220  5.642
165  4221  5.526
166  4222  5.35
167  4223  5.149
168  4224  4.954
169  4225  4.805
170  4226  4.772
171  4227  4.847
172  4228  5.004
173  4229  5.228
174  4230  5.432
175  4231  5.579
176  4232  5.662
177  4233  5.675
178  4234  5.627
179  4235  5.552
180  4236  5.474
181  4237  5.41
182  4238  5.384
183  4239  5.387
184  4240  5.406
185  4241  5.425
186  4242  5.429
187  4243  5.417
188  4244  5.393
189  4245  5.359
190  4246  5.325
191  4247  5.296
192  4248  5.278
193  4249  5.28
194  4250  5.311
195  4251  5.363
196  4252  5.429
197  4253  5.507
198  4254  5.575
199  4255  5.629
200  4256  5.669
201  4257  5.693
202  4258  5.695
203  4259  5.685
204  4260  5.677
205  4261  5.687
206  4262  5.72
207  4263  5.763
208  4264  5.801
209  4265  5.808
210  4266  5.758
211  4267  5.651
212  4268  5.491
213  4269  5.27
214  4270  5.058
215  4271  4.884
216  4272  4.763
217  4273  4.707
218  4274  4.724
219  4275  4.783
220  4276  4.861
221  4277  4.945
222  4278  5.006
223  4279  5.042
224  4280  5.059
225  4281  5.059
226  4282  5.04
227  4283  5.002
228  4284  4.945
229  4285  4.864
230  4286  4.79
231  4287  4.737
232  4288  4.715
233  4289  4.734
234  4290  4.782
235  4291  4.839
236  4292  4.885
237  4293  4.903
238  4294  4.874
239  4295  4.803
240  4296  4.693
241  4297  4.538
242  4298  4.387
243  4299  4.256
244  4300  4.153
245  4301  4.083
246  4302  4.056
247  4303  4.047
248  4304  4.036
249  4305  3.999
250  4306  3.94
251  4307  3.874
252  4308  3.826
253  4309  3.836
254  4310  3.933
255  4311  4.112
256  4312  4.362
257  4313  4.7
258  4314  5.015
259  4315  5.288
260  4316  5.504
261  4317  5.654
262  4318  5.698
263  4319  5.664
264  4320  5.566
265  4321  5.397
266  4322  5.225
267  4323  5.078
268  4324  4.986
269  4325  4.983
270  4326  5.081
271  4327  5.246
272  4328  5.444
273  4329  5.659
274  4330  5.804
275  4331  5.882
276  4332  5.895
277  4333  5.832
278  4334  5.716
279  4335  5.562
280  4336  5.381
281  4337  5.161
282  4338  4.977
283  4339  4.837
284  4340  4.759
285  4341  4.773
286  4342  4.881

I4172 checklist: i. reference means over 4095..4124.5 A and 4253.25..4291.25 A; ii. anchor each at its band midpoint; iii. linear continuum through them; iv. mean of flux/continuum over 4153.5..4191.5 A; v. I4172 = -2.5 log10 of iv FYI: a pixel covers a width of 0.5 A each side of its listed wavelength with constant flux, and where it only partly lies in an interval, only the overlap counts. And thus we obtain -0.079 mag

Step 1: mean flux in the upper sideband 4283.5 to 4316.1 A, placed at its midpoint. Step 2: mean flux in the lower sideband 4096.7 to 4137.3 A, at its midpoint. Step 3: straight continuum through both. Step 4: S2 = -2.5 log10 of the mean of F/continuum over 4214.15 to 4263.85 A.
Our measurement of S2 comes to -0.12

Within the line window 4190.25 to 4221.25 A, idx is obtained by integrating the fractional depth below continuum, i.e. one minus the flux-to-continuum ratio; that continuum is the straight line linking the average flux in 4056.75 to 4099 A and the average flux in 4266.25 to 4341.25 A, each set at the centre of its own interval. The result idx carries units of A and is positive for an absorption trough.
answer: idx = -2.8 A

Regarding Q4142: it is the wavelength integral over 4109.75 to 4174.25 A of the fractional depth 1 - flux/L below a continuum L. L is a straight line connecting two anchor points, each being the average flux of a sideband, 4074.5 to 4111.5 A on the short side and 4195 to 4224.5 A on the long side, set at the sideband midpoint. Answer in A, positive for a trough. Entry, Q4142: -3.7 A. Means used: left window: 5.6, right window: 5.59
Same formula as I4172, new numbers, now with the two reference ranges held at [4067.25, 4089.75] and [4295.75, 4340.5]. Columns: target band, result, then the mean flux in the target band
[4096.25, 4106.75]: 0.10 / 5.06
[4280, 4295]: 0.02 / 4.87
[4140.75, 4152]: -0.09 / 5.87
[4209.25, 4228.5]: -0.05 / 5.46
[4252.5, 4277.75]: -0.07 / 5.39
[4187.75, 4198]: -0.12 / 5.88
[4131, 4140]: -0.06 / 5.77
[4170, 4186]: -0.11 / 5.87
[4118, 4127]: -0.12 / 6.11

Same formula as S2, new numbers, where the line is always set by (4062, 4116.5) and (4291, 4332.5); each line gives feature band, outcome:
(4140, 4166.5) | -0.099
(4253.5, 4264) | -0.139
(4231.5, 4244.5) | -0.083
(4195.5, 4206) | -0.056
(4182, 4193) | -0.132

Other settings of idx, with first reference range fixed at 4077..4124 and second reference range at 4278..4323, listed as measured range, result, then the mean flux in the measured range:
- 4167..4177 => -0.89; 5.84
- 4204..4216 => -1.37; 5.76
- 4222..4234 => -0.33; 5.22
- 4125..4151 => -1.58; 5.87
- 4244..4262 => -2.00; 5.5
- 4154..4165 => -1.05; 5.94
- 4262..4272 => -1.21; 5.47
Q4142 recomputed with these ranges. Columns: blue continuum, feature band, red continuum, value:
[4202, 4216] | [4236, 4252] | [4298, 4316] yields -0.54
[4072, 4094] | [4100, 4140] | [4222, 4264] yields -0.83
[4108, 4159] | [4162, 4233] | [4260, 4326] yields -2.49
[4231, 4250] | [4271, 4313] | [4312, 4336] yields 6.59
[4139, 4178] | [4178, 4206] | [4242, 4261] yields -0.14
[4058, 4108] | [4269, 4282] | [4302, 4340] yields 0.43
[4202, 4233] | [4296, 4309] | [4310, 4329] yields 2.74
